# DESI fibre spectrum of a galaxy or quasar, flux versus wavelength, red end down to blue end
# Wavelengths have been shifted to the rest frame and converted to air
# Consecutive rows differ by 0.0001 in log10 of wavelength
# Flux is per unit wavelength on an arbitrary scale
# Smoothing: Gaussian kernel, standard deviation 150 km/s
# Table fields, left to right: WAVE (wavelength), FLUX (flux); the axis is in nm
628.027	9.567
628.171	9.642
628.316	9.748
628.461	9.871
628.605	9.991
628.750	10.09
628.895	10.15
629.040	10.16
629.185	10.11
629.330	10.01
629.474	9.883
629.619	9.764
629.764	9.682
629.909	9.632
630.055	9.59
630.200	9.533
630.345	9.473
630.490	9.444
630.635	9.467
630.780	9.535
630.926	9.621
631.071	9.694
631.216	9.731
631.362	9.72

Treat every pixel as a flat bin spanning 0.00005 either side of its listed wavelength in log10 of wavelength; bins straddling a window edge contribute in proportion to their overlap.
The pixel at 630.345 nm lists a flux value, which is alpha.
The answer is 9.473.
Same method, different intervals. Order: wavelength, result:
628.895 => 10.15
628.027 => 9.567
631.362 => 9.72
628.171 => 9.642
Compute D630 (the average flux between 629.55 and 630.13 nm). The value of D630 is 9.65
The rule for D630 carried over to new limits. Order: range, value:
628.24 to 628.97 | 9.96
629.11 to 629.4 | 10.1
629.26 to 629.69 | 9.91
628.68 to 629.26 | 10.1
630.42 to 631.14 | 9.55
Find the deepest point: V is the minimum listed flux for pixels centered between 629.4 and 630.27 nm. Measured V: 9.533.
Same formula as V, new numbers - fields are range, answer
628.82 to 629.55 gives 9.883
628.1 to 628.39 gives 9.642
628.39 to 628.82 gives 9.871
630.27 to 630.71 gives 9.444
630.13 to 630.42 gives 9.473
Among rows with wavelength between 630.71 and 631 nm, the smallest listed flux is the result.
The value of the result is 9.535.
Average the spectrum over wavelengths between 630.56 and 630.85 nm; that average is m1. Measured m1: 9.51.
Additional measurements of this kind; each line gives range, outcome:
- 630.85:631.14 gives 9.64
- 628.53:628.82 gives 10.1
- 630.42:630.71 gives 9.47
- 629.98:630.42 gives 9.52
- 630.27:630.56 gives 9.47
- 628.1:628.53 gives 9.74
